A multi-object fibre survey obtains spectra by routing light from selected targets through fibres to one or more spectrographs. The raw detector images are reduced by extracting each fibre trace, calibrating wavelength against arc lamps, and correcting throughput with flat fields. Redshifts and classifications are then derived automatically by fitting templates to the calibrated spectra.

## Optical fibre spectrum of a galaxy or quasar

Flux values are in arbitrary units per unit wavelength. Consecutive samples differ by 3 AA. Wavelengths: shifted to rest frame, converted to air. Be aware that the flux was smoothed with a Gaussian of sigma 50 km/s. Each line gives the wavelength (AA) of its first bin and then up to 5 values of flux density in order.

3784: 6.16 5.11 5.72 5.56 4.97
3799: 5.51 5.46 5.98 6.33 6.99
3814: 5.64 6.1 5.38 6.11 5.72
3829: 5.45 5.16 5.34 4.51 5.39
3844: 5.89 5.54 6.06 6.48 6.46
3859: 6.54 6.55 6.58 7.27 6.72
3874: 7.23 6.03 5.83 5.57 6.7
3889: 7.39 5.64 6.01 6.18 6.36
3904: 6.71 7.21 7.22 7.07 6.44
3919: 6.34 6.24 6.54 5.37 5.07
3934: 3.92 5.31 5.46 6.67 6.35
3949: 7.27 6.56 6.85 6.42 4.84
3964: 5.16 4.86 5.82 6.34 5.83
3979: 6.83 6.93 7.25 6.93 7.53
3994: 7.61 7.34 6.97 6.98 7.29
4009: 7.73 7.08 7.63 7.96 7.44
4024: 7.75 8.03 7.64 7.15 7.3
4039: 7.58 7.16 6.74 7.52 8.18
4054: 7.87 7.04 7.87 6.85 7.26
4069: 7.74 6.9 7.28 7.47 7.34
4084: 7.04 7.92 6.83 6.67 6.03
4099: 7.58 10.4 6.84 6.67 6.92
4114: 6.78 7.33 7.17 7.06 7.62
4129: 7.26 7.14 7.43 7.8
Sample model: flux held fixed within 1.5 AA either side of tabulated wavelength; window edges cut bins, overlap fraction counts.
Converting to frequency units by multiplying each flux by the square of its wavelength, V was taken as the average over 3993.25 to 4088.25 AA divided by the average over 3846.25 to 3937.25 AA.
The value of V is 1.3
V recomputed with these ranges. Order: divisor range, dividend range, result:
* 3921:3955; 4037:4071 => 1.33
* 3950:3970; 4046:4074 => 1.35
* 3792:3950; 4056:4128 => 1.34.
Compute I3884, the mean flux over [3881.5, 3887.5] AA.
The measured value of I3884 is 6.14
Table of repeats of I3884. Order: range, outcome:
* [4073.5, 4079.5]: 7.38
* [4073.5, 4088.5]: 7.41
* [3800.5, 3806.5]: 5.72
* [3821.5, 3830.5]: 5.76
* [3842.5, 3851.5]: 5.83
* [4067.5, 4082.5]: 7.35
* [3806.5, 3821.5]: 6.09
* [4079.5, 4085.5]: 7.19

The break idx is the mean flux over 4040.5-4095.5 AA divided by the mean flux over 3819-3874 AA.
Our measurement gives 1.22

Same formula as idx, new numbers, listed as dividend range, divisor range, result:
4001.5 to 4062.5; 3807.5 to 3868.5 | 1.26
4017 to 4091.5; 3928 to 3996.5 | 1.20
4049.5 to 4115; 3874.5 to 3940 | 1.19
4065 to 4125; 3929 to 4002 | 1.16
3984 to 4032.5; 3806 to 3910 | 1.21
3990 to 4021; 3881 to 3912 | 1.14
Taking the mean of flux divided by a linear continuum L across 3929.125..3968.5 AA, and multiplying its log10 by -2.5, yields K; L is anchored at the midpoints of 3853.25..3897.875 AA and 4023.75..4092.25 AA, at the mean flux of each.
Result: 0.19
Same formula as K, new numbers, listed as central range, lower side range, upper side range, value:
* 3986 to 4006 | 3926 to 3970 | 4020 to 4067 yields -0.10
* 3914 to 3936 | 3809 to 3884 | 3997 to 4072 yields 0.16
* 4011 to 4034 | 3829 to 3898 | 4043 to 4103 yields -0.08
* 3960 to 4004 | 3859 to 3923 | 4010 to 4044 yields 0.11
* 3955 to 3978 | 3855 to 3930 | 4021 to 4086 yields 0.21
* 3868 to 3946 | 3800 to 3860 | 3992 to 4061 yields 0.04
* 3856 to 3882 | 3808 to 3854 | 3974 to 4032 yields -0.08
